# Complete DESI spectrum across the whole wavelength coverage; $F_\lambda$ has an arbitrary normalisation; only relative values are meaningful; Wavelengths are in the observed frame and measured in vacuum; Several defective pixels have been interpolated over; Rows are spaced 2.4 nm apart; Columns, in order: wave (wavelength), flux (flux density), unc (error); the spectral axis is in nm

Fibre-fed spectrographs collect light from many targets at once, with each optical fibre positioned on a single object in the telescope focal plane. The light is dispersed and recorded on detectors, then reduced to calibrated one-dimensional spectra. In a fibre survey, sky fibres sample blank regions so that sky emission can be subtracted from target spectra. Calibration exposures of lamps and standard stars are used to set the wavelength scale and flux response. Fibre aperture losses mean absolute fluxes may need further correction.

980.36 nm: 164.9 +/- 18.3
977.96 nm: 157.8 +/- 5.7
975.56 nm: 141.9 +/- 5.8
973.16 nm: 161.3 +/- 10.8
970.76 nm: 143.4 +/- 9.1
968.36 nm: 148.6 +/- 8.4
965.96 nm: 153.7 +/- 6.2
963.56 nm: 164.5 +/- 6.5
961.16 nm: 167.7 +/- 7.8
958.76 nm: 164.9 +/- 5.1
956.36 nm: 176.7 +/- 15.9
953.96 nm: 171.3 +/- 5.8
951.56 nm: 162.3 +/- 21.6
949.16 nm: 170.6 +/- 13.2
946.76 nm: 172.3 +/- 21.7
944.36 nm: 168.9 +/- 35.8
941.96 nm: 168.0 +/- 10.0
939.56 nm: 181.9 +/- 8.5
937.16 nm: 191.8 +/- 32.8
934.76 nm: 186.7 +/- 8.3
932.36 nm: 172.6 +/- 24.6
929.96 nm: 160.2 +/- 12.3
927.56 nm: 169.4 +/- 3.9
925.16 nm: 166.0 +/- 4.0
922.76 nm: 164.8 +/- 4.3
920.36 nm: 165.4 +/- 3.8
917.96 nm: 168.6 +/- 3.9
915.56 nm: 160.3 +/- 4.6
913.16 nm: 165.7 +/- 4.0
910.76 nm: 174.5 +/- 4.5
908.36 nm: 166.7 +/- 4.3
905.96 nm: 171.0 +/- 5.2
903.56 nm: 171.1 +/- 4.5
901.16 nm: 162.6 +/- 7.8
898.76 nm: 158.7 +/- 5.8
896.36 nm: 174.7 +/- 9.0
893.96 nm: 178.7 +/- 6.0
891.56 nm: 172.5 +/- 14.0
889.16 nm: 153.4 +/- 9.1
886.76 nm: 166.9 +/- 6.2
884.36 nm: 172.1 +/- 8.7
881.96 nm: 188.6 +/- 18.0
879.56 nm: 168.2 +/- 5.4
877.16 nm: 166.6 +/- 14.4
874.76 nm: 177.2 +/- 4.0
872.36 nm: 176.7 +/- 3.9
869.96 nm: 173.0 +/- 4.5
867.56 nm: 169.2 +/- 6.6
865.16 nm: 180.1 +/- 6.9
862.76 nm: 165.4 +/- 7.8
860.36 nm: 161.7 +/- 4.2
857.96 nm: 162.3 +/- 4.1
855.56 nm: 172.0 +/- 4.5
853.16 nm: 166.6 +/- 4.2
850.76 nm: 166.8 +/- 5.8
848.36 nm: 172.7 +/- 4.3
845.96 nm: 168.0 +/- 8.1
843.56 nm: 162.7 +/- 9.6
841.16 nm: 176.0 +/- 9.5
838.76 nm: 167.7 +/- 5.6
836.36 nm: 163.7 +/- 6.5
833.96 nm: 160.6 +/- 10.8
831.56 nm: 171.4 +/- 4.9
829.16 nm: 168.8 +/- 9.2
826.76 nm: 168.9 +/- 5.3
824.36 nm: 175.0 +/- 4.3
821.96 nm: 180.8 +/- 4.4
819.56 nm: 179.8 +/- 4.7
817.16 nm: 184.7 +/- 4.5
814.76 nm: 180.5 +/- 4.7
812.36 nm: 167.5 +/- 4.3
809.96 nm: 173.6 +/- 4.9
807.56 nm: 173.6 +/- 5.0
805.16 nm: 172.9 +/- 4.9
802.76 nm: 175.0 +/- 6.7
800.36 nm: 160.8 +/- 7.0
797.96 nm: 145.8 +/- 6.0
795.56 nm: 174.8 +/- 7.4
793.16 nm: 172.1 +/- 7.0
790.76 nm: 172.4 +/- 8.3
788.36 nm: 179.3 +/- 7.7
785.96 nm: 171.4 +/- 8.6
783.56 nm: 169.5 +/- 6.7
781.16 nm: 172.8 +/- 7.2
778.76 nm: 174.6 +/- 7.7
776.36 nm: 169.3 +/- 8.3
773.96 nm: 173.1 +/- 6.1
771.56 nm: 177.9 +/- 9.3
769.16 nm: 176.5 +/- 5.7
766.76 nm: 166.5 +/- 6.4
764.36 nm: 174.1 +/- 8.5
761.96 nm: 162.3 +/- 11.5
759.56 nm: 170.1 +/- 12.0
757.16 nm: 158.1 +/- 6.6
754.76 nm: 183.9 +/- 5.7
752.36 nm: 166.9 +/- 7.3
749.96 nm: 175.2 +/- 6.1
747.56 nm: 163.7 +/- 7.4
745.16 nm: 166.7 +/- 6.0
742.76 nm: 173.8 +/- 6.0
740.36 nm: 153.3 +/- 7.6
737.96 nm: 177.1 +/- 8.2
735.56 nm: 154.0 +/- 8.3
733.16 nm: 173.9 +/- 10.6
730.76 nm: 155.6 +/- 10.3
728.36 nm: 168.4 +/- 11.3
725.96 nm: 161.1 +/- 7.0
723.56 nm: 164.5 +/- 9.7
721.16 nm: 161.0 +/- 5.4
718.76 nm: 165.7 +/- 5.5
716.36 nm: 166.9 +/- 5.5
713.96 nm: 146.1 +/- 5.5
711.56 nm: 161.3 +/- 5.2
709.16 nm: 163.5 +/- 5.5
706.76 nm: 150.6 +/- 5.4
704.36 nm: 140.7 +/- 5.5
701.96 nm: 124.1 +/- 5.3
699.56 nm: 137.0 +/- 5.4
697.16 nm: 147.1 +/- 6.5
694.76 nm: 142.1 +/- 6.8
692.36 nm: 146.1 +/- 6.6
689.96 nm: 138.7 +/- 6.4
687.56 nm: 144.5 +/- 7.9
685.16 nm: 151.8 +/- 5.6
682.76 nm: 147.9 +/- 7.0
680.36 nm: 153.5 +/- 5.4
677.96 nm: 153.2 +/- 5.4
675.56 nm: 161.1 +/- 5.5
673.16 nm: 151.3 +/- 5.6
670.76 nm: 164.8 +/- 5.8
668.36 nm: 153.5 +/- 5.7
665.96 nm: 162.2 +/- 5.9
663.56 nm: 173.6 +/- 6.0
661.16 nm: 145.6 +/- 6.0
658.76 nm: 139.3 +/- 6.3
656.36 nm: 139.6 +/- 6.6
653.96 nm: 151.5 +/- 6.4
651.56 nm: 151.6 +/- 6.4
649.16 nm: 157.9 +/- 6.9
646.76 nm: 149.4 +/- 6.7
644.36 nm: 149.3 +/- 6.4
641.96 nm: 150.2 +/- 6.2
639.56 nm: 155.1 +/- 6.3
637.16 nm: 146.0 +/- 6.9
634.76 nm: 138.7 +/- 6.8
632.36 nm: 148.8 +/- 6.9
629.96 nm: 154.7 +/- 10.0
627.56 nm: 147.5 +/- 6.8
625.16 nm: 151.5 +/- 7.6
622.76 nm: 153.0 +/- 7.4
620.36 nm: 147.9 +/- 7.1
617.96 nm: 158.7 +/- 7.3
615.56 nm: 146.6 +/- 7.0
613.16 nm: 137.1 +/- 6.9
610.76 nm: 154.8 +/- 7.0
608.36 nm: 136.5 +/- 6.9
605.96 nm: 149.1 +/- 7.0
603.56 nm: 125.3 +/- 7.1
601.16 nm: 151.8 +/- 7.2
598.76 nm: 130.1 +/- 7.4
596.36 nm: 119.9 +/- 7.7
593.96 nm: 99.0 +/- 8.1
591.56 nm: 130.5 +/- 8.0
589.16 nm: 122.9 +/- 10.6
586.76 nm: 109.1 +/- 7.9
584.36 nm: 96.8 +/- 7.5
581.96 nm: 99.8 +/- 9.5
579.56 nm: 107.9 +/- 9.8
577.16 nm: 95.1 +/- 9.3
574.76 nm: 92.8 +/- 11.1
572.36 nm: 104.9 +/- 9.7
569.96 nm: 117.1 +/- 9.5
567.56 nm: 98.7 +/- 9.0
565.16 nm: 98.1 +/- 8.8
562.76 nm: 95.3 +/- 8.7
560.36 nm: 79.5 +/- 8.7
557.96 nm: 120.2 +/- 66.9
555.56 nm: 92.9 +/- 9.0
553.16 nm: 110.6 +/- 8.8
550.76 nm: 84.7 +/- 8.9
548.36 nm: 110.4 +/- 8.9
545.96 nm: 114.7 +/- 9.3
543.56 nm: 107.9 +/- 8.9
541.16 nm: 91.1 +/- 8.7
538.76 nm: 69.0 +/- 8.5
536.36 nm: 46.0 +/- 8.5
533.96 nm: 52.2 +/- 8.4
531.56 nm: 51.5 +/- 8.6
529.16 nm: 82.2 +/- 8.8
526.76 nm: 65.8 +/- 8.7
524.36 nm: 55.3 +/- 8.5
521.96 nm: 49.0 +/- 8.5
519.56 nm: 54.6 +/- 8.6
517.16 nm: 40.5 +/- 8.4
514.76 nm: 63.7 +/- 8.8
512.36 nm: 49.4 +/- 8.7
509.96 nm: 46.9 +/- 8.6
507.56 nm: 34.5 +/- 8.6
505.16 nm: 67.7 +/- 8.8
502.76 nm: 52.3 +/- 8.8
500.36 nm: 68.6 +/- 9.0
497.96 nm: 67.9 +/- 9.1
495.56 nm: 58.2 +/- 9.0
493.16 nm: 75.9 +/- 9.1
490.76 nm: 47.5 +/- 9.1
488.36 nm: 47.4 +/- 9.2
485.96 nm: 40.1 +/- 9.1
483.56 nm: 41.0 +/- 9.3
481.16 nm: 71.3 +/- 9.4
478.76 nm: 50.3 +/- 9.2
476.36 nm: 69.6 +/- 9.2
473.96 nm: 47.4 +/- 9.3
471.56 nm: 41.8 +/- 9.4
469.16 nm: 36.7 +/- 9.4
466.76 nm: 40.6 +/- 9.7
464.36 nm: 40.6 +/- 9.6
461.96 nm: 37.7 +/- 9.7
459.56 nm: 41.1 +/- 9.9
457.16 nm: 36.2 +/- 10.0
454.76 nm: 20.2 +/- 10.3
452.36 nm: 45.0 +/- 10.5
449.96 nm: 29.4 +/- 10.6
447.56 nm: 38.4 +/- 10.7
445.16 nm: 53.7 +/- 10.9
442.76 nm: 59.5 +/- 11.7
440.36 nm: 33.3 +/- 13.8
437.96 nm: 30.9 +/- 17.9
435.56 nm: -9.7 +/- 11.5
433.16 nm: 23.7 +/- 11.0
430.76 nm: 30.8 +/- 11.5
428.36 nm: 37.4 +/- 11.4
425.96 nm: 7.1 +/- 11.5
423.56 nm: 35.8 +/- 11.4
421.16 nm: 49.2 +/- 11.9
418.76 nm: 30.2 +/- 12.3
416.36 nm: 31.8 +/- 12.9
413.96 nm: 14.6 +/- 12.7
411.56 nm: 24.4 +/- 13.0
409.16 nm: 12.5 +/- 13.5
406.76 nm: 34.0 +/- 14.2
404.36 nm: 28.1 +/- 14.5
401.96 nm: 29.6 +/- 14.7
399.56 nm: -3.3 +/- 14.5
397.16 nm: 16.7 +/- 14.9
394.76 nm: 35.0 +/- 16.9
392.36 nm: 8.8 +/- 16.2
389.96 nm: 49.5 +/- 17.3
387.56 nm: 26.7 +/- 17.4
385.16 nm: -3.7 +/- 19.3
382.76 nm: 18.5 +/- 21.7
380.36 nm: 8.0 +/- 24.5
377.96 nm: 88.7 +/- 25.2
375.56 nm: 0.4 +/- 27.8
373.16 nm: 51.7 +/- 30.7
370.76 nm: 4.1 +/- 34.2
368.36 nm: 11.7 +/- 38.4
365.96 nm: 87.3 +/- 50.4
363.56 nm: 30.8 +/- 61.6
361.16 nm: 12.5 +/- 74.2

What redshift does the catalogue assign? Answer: 0.35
